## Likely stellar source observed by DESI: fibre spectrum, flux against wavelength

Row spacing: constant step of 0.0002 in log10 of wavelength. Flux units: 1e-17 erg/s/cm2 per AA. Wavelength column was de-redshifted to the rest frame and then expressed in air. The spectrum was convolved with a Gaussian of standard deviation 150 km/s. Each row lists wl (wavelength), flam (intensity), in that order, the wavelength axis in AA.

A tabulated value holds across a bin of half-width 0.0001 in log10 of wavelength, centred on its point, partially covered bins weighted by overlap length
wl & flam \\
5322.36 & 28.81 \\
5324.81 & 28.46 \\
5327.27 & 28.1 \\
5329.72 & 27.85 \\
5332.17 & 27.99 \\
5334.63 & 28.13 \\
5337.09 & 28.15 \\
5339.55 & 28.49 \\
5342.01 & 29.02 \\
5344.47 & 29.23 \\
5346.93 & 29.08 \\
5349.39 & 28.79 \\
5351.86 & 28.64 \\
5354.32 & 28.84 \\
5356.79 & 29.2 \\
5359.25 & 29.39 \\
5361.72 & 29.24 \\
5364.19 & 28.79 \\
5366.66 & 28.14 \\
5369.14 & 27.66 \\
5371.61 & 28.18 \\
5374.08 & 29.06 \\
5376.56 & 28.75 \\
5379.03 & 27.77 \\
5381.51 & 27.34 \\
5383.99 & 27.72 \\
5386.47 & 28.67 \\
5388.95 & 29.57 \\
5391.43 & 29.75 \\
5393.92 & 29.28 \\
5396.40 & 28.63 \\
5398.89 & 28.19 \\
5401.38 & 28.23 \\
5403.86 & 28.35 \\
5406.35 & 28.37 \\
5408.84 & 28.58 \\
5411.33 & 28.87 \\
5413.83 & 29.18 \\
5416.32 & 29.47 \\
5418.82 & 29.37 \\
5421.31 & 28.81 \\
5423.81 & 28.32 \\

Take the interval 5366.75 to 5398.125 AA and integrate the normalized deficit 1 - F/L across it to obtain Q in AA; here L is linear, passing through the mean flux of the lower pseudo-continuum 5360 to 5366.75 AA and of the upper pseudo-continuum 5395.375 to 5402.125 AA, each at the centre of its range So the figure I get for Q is 0.1 AA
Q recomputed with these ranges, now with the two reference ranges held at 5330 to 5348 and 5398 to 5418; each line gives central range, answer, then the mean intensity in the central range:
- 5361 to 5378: 0.05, 28.5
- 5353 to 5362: -0.18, 29.2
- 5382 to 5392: -0.04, 28.8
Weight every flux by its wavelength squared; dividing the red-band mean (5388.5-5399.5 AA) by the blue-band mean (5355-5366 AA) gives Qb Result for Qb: 1.0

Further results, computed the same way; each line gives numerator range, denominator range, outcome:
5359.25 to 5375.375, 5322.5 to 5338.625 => 1.03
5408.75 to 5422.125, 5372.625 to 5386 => 1.05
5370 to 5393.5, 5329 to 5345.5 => 1.02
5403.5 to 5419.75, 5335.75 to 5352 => 1.03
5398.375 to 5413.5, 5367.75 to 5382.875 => 1.02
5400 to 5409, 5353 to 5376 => 1.00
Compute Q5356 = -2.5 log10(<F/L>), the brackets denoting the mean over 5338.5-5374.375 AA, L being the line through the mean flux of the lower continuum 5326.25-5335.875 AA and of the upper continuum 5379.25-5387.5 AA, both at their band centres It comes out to -0.03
